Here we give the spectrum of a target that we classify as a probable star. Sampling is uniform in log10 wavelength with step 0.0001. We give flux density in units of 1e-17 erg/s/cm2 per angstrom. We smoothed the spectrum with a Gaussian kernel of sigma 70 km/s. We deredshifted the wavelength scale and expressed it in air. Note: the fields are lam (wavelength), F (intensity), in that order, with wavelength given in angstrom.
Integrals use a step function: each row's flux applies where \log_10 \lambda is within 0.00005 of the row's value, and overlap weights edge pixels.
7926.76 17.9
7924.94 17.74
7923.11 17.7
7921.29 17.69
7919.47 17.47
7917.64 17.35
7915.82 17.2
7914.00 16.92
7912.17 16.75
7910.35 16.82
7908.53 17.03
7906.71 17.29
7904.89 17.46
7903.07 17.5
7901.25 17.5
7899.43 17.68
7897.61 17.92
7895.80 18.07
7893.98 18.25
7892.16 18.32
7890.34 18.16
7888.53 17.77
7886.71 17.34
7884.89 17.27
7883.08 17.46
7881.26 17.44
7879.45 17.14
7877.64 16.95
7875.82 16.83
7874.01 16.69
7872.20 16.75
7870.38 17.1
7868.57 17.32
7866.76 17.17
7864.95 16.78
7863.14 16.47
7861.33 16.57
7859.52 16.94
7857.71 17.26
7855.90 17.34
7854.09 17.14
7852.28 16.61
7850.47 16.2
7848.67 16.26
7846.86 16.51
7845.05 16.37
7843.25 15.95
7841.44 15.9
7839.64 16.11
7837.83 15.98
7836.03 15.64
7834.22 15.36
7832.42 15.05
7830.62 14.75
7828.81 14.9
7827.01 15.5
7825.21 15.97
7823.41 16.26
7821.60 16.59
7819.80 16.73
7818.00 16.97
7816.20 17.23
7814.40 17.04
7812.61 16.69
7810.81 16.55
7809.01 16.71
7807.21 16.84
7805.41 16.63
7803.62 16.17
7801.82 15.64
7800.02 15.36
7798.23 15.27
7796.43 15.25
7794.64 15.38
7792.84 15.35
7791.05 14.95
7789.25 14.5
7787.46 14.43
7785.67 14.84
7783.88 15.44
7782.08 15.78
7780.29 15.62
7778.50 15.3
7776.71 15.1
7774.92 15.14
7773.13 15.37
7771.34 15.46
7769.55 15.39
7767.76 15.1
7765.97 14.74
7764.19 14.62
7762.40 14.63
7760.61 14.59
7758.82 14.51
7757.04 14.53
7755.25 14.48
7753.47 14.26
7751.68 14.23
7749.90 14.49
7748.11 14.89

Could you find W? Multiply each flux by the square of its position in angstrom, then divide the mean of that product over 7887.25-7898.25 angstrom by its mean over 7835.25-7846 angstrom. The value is 1.14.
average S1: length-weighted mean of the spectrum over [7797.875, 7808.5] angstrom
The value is 16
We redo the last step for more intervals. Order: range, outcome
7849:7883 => 16.9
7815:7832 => 16.1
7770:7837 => 15.7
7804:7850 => 16.2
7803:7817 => 16.7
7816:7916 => 16.8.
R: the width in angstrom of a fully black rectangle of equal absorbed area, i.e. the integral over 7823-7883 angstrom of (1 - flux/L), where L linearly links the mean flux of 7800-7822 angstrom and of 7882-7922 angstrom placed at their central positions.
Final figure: 2.1 angstrom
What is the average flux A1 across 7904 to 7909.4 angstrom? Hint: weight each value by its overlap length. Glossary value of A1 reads 17.3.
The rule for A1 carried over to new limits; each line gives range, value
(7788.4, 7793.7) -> 14.9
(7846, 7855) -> 16.5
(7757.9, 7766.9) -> 14.6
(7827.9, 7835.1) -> 15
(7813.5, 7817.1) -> 17.2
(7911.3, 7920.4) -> 17.1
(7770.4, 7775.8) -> 15.3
